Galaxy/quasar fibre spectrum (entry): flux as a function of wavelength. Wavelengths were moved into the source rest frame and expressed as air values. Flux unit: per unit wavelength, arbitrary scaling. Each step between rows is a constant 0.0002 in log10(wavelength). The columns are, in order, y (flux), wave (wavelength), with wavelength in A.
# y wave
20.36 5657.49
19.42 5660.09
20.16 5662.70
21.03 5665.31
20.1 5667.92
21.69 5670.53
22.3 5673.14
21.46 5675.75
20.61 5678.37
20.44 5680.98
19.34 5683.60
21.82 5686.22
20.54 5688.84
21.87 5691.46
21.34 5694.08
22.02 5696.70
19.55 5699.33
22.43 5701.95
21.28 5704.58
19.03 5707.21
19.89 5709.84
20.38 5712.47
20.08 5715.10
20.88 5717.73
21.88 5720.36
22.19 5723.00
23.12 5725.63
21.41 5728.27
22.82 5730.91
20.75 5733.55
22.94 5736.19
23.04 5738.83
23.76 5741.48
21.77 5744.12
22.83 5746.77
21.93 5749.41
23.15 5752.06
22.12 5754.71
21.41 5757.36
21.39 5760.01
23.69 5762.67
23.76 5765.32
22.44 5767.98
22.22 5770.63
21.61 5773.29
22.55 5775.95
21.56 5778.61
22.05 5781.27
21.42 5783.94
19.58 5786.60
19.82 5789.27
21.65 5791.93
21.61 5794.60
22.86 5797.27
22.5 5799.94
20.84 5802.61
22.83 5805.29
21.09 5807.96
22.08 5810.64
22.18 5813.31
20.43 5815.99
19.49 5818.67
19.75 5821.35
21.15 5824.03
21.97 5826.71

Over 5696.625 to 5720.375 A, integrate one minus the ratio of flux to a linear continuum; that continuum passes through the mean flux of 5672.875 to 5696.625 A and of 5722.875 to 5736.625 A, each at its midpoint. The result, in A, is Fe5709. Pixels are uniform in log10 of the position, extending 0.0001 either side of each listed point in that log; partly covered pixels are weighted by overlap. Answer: 1.14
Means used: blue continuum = 21.1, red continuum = 22.2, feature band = 20.6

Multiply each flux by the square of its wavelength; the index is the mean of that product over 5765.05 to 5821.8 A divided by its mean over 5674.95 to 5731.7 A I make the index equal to 1.05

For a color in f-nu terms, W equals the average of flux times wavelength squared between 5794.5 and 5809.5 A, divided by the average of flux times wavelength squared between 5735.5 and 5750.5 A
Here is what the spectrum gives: 1.0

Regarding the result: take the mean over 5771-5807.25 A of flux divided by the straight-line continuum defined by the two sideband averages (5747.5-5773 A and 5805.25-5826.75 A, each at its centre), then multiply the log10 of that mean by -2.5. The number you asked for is 0.01 mag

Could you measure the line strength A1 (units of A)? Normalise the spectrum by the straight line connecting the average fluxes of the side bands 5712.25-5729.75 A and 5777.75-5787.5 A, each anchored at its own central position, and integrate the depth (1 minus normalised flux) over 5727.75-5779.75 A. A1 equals -2.52 A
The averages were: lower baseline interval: 21.5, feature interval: 22.4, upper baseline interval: 21.2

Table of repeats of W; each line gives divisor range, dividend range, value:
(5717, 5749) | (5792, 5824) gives 0.99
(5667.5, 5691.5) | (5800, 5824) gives 1.05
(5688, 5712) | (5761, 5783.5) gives 1.10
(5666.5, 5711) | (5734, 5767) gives 1.10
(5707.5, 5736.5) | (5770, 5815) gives 1.04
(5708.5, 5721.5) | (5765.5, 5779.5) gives 1.10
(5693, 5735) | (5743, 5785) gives 1.07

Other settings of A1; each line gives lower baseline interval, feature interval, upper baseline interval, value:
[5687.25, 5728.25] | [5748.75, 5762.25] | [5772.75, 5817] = -0.5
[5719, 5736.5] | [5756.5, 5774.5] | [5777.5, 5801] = -0.6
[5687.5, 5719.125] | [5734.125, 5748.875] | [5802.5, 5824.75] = -1.3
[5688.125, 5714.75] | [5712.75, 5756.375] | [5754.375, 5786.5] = -1.4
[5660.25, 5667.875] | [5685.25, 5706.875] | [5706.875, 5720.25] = -1.0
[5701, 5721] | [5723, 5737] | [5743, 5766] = -0.5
